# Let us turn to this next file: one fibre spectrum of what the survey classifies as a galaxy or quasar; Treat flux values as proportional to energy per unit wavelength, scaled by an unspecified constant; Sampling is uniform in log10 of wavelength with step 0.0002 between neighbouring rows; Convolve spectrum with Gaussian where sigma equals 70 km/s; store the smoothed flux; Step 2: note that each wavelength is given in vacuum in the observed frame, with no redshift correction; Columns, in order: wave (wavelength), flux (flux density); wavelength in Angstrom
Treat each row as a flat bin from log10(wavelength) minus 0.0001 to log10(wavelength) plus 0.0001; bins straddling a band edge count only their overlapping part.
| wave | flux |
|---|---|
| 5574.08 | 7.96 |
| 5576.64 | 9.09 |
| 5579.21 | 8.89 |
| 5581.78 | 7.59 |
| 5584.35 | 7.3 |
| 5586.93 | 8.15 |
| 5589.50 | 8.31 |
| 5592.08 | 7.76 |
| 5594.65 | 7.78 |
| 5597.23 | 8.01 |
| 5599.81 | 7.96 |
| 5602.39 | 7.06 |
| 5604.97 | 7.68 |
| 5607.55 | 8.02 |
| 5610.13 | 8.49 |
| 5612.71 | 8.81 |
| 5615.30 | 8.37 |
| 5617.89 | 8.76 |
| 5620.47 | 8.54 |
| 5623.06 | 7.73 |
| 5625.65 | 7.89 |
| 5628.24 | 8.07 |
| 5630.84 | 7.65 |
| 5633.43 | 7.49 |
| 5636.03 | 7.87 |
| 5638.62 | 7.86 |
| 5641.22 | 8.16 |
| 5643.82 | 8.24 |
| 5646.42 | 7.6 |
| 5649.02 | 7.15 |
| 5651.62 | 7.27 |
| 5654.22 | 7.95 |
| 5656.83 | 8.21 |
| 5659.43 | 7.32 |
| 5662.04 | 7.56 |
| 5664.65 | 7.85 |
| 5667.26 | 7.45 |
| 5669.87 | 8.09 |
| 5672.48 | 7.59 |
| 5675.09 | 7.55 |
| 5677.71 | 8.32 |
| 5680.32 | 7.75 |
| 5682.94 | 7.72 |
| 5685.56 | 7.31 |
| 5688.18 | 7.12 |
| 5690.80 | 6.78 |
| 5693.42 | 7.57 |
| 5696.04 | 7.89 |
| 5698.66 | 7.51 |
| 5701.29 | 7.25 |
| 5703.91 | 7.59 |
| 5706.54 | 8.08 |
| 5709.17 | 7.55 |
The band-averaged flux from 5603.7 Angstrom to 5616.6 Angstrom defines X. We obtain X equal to 8.28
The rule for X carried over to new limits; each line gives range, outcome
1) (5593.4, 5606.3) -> 7.7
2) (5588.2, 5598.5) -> 7.97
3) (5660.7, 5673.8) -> 7.71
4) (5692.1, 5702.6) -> 7.56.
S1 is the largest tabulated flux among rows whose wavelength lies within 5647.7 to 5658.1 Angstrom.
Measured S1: 8.21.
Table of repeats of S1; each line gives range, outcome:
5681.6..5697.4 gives 7.89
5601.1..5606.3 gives 7.68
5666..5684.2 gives 8.32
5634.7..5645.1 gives 8.24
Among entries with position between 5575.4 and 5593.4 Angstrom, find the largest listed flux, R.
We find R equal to 9.09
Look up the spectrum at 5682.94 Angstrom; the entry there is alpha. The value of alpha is 7.72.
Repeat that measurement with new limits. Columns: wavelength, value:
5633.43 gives 7.49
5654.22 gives 7.95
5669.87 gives 8.09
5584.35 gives 7.3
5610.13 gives 8.49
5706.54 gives 8.08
